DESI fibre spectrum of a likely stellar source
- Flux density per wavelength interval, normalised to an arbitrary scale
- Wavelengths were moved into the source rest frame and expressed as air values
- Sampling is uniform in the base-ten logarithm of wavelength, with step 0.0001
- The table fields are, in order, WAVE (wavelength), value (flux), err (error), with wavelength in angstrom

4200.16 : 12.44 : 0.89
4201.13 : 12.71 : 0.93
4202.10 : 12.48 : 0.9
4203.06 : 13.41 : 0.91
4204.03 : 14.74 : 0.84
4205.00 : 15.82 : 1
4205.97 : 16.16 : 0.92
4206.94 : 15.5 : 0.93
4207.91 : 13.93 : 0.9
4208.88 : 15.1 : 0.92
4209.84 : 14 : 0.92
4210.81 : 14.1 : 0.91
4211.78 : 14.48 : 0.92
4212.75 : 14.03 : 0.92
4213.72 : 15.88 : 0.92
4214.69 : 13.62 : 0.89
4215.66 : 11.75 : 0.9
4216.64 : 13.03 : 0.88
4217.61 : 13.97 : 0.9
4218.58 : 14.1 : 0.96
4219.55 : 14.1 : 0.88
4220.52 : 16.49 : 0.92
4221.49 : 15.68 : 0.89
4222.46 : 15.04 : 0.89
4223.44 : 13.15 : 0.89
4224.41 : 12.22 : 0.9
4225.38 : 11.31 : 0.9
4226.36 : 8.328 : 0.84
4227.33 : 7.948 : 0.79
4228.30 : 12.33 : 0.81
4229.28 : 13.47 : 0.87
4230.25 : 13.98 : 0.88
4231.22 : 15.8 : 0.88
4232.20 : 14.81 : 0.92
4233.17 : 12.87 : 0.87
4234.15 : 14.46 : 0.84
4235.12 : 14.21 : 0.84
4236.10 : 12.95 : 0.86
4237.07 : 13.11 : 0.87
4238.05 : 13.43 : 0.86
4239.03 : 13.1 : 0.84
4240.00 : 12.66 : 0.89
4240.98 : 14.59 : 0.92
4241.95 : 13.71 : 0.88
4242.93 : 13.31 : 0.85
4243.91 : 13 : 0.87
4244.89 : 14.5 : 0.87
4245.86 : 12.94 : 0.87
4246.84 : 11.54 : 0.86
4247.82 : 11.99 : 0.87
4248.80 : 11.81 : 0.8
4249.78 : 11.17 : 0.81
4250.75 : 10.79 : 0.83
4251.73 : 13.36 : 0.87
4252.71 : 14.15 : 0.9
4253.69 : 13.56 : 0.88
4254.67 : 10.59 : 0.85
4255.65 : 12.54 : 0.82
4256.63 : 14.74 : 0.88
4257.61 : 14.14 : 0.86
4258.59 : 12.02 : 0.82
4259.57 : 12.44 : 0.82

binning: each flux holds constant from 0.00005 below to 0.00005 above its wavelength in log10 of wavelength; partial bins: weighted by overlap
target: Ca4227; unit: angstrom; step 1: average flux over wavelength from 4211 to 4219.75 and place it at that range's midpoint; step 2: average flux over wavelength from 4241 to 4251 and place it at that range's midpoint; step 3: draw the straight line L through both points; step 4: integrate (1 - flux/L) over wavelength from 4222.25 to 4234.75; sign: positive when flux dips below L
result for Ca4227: 0.6 angstrom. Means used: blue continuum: 13.9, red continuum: 12.6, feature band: 12.7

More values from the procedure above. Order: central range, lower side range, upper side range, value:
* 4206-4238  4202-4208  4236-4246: 1.1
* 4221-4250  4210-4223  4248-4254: 0.6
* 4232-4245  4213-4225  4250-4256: -0.4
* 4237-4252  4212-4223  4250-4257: 0.4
